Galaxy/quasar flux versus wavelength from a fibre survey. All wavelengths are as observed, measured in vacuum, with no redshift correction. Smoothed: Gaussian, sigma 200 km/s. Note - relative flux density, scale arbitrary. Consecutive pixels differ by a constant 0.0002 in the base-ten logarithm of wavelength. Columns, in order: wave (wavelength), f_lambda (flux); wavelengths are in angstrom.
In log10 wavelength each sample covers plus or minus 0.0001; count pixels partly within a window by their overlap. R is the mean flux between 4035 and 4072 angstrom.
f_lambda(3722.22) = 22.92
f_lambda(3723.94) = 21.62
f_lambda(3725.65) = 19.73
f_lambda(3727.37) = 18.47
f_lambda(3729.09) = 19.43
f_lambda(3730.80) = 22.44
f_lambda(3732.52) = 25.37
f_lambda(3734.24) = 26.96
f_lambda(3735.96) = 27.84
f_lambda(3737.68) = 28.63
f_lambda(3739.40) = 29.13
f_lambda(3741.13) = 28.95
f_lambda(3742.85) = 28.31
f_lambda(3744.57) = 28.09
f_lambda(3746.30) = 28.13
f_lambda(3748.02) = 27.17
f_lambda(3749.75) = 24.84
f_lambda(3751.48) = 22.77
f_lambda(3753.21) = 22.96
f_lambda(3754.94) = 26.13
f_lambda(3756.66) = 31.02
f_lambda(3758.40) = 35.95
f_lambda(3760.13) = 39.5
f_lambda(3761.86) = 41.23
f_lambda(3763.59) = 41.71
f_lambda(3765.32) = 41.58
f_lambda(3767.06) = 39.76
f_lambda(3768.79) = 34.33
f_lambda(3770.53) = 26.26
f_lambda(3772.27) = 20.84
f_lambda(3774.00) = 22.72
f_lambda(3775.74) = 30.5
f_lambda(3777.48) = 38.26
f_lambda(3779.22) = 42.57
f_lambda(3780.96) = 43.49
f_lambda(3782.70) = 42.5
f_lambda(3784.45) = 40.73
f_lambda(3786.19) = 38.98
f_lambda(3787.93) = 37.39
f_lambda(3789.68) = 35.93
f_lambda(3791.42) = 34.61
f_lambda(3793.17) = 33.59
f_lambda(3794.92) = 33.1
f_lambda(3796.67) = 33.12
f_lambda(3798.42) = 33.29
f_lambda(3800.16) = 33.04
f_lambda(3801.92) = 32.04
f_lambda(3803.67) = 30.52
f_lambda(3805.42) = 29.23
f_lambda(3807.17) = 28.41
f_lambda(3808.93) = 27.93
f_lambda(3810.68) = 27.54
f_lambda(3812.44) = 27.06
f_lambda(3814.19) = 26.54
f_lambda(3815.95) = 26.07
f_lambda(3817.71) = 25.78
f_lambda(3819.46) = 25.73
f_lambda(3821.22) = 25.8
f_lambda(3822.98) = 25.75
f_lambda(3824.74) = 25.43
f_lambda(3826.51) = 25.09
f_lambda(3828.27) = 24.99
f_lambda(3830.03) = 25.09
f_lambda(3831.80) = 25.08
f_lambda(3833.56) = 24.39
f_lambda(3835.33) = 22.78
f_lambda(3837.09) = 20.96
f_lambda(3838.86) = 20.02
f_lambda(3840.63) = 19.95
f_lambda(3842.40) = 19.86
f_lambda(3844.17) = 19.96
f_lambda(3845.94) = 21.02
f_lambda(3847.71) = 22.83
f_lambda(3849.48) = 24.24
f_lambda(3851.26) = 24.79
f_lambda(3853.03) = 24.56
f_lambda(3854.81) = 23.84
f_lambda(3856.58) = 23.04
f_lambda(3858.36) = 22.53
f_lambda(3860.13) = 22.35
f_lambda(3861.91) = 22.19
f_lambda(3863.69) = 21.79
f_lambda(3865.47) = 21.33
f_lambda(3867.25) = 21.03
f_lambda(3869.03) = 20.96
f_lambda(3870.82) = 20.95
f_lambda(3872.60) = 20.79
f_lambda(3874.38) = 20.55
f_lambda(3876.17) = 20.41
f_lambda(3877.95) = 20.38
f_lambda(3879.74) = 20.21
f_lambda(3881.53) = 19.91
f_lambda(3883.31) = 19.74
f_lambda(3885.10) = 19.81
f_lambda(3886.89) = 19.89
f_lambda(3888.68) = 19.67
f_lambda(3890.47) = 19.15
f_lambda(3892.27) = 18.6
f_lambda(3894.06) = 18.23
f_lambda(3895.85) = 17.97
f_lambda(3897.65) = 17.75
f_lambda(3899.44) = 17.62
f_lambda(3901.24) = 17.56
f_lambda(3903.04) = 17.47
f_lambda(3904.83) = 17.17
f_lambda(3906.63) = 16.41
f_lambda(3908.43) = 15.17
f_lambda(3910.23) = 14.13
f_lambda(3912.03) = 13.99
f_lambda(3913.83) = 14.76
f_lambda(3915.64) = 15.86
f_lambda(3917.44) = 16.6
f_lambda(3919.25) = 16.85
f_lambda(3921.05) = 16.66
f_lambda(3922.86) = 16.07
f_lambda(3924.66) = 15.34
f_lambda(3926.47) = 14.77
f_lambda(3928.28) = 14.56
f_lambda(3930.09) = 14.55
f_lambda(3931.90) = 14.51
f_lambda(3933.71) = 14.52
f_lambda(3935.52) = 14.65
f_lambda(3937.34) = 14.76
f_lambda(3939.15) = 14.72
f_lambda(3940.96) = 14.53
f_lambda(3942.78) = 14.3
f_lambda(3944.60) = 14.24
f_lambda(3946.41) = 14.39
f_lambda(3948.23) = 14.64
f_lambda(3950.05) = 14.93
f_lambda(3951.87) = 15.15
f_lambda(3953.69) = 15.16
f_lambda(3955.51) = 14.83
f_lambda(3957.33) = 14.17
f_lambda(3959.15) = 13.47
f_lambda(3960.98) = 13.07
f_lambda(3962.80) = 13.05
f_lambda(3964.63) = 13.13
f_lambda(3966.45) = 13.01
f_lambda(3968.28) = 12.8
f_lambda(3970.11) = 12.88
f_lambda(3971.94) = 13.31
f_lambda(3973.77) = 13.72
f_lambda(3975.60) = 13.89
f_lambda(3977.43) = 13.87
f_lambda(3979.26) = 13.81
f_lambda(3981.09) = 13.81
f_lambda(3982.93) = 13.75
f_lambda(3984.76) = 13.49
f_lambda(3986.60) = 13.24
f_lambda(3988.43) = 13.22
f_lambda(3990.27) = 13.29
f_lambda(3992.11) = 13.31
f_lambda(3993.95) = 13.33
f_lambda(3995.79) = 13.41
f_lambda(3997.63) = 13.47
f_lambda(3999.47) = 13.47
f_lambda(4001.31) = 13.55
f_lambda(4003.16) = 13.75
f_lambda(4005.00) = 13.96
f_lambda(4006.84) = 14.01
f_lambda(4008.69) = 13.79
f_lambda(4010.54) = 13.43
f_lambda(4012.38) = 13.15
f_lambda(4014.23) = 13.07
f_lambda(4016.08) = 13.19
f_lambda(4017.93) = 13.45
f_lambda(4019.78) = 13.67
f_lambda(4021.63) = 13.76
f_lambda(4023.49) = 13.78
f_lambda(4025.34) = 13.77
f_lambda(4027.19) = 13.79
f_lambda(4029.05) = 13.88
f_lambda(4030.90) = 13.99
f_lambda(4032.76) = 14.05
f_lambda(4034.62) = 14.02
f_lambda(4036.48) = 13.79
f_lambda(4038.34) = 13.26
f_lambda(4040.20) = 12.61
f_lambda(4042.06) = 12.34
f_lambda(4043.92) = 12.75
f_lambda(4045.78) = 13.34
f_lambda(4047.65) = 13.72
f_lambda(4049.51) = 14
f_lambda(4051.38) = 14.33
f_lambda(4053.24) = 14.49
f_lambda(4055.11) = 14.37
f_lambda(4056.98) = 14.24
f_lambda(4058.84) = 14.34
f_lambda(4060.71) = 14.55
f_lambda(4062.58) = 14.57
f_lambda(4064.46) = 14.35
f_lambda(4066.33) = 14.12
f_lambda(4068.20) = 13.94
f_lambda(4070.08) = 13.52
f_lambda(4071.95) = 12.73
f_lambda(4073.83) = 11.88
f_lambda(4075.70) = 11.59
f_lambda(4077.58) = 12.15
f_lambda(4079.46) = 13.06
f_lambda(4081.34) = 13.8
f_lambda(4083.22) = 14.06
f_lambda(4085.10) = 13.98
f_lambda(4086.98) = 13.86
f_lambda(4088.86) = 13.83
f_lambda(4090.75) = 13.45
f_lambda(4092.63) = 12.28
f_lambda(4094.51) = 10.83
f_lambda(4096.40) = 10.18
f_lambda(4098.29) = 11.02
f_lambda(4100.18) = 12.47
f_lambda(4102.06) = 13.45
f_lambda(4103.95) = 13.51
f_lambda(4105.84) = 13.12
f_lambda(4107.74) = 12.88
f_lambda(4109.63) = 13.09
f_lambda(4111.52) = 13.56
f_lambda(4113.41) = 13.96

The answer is 13.8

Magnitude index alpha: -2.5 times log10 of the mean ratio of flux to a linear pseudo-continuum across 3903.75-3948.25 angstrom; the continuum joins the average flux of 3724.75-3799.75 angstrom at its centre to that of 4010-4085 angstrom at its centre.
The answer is 0.36 mag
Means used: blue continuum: 31.4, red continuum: 13.6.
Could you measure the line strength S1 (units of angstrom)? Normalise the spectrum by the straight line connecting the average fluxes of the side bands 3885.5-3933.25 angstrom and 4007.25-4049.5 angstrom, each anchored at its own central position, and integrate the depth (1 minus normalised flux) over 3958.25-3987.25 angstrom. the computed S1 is 3.0 angstrom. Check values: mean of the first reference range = 16.6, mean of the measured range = 13.4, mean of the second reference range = 13.5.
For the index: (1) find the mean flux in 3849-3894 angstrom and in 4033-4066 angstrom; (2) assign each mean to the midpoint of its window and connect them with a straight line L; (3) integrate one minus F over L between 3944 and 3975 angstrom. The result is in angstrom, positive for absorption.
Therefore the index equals 6.5 angstrom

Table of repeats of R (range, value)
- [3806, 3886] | 23.1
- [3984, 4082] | 13.5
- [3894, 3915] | 16.4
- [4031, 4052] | 13.5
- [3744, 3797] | 33.6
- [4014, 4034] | 13.7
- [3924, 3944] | 14.6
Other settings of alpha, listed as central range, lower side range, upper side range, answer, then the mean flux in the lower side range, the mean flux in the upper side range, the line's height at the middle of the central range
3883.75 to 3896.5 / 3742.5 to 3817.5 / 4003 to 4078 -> 0.266 mag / 32.3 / 13.6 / 24.4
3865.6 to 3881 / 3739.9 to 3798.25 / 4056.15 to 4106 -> 0.271 mag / 33.2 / 13.1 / 26.5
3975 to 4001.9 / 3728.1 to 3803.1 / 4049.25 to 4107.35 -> 0.348 mag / 32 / 13.3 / 18.6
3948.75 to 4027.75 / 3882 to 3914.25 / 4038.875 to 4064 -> 0.129 mag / 17.6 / 13.8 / 15.4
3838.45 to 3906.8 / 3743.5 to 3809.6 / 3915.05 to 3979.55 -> 0.105 mag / 33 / 14.5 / 22.6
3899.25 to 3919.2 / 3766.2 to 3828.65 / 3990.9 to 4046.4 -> 0.361 mag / 31.4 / 13.5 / 22.4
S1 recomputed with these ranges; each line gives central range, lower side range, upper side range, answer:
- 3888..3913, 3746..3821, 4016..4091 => 7.2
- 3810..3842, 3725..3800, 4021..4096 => 3.5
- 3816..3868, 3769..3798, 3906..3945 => 6.5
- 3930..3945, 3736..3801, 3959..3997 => 2.3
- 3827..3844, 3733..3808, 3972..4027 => 2.9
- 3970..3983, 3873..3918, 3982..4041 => 1.1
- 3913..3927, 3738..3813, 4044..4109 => 4.4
